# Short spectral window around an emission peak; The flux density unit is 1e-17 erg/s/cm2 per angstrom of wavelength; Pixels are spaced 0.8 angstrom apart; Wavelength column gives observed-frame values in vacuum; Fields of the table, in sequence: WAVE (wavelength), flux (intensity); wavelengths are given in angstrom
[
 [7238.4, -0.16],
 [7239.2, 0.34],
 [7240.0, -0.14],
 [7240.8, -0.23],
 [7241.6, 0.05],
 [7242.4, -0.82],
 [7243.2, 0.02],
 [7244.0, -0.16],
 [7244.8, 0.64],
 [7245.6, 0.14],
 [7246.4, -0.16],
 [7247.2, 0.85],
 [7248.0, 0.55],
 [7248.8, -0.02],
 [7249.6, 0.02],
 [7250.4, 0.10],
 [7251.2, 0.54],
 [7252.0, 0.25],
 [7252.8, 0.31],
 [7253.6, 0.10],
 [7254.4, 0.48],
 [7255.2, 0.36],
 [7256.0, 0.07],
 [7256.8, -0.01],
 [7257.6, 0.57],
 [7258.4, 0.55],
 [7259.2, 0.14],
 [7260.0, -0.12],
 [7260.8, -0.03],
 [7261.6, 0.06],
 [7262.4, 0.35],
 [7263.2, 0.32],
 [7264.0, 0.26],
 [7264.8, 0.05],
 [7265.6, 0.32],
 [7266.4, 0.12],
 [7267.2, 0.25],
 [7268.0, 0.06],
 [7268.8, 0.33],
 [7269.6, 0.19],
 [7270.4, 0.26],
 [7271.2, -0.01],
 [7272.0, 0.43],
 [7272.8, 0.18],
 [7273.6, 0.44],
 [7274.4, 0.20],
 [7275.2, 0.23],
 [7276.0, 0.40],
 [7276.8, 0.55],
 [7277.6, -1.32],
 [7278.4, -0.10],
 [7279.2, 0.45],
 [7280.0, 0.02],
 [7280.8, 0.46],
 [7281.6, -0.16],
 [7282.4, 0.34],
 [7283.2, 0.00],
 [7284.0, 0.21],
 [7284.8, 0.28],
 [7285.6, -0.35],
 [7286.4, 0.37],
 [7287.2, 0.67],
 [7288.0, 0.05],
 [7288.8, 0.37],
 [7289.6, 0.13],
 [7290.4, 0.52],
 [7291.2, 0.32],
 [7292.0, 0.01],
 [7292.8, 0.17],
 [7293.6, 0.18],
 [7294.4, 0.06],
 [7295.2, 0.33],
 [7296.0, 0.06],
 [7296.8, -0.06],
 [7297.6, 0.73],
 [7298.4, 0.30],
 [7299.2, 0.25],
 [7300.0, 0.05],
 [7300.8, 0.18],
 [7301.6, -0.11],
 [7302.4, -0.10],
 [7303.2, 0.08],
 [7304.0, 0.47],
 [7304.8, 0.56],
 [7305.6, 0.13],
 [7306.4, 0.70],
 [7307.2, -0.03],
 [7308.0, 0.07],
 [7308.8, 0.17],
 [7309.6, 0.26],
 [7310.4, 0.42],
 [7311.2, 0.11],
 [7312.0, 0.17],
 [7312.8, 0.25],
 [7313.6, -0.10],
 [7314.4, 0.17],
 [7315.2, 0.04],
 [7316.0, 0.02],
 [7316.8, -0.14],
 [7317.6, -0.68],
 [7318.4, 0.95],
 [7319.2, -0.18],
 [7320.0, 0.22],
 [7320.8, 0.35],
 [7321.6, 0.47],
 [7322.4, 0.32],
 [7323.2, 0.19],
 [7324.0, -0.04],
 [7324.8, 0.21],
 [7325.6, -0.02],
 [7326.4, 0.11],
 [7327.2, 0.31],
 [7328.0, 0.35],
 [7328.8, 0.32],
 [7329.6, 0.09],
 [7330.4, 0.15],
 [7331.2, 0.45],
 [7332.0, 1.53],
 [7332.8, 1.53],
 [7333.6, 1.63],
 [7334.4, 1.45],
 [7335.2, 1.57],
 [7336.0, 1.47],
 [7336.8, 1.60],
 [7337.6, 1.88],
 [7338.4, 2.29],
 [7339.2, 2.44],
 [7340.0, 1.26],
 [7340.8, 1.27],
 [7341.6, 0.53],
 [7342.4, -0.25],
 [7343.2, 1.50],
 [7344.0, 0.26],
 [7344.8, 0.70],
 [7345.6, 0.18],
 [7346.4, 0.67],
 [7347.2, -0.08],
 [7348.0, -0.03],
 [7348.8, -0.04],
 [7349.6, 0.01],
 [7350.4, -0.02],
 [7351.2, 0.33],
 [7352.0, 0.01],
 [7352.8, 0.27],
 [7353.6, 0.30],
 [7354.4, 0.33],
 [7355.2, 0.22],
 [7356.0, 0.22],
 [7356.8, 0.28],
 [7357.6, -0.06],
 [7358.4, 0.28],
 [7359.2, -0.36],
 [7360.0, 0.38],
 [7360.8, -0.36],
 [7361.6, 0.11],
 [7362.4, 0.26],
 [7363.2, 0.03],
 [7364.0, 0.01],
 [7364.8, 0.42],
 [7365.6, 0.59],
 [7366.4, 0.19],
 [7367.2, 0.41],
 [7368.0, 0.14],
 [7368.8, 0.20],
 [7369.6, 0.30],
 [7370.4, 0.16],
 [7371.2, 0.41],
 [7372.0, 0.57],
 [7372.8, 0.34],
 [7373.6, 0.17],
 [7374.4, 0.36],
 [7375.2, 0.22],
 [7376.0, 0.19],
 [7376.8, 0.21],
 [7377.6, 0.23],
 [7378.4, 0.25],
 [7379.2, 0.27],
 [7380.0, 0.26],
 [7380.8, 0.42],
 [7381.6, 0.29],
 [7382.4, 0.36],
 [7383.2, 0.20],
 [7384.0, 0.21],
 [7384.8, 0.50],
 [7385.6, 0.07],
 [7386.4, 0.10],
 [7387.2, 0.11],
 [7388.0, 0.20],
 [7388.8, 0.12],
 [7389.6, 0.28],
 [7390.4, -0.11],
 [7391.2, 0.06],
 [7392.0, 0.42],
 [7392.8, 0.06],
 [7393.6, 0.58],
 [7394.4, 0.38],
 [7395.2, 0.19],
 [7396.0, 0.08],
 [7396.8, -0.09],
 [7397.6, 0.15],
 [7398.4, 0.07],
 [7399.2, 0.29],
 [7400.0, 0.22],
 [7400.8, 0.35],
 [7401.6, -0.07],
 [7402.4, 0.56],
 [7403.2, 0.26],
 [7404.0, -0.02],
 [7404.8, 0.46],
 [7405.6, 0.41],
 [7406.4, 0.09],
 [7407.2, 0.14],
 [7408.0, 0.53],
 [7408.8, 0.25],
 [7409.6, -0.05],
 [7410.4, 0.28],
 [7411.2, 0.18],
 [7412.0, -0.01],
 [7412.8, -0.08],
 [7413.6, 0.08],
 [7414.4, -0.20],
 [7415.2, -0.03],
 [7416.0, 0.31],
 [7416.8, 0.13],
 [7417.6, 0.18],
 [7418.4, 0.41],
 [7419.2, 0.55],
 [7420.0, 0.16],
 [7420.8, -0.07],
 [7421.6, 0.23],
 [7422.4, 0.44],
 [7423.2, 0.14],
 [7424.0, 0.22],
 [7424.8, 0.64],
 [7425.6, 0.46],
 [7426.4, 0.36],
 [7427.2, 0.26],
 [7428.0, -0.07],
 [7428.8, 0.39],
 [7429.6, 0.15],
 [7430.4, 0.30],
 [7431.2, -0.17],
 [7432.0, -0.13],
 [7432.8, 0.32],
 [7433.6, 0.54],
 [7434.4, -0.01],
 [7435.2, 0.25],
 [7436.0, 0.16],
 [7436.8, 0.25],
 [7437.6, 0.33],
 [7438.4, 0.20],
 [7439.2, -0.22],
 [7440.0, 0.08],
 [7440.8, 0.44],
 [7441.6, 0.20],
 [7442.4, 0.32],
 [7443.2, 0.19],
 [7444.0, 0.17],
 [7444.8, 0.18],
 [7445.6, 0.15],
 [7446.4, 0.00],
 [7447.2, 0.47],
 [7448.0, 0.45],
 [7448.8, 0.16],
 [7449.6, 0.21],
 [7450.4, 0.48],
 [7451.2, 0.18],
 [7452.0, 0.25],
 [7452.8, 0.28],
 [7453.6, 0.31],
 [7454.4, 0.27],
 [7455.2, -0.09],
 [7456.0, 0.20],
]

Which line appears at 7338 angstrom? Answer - [O II]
